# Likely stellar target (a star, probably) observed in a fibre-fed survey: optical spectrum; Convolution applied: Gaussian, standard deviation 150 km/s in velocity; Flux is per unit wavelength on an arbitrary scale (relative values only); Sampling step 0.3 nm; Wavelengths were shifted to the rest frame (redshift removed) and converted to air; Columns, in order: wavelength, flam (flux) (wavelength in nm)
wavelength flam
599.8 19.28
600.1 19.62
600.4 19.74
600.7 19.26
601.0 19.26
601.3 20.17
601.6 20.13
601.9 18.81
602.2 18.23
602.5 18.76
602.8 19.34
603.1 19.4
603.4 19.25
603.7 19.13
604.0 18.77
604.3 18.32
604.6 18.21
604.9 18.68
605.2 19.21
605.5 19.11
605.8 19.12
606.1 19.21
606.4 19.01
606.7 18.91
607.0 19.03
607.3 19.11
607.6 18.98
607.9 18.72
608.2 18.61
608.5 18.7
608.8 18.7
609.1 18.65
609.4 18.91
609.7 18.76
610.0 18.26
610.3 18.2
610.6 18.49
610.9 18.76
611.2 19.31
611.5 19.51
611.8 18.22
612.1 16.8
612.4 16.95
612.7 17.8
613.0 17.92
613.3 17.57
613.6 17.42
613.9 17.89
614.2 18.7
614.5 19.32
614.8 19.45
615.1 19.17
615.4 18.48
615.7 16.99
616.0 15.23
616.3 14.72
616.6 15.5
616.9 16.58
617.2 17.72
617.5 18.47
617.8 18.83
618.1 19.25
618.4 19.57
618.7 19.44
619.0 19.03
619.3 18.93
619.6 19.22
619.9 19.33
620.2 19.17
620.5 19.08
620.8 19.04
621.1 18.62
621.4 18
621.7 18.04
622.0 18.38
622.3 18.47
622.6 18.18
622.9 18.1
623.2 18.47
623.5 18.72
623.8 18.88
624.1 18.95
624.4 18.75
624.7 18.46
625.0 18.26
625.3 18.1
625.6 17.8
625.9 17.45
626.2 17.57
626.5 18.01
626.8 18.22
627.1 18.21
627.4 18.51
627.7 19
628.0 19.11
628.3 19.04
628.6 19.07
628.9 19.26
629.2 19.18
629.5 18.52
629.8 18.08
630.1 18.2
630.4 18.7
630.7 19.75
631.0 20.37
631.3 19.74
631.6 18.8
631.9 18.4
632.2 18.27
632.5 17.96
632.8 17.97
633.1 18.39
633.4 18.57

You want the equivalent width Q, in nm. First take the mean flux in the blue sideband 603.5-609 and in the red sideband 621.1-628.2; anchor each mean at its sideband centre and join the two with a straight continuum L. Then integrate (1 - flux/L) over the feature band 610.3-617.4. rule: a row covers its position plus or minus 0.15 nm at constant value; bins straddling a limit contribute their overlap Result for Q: 0.33 nm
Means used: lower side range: 18.9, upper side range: 18.3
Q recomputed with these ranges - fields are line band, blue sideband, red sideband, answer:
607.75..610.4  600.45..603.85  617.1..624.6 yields 0.06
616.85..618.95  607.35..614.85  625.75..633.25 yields -0.02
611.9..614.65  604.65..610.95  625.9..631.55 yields 0.14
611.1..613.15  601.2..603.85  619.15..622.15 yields 0.10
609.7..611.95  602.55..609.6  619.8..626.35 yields 0.01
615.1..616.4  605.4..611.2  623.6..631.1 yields 0.14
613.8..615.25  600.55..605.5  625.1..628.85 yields -0.02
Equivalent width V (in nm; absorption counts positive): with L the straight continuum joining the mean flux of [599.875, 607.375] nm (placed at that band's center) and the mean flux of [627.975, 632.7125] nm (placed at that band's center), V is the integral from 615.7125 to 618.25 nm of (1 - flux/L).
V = 0.26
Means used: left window 19.1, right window 18.9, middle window 17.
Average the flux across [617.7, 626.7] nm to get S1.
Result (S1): 18.6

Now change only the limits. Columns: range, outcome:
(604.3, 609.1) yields 18.9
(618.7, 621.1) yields 19.1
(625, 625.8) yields 18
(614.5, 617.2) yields 17.2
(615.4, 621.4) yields 18.1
